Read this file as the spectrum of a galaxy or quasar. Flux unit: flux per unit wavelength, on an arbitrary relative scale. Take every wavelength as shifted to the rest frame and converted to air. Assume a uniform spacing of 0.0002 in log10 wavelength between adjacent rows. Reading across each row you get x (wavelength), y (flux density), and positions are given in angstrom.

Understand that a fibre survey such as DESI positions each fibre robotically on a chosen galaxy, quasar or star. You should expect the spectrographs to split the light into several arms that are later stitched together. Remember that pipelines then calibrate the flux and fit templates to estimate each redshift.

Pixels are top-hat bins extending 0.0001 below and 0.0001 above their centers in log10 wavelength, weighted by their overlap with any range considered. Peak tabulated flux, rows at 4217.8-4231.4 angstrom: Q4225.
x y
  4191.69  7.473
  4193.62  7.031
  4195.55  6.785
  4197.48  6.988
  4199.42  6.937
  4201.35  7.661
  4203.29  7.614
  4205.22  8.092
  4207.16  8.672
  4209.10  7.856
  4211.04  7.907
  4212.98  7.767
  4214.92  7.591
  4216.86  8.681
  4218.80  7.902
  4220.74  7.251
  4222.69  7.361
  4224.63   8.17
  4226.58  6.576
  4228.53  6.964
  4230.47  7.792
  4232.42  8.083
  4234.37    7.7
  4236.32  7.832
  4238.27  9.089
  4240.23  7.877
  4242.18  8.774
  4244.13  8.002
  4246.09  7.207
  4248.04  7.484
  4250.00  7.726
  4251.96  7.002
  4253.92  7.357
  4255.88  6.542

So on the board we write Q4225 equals 8.17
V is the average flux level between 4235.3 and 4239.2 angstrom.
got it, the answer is 8.45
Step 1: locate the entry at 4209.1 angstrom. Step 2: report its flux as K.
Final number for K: 7.856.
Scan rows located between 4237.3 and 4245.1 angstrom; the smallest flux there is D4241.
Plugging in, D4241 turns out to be 7.877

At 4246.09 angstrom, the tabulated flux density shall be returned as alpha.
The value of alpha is 7.207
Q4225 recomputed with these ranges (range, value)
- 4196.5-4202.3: 7.661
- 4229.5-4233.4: 8.083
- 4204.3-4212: 8.672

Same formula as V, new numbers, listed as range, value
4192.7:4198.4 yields 6.94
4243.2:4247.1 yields 7.6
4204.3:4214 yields 8.05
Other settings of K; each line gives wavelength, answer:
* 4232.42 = 8.083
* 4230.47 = 7.792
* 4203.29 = 7.614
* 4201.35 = 7.661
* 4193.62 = 7.031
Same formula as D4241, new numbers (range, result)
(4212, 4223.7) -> 7.251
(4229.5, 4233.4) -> 7.792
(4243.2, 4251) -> 7.207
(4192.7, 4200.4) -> 6.785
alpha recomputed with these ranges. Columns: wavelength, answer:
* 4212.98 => 7.767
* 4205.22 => 8.092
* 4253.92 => 7.357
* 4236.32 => 7.832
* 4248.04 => 7.484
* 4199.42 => 6.937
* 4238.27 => 9.089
